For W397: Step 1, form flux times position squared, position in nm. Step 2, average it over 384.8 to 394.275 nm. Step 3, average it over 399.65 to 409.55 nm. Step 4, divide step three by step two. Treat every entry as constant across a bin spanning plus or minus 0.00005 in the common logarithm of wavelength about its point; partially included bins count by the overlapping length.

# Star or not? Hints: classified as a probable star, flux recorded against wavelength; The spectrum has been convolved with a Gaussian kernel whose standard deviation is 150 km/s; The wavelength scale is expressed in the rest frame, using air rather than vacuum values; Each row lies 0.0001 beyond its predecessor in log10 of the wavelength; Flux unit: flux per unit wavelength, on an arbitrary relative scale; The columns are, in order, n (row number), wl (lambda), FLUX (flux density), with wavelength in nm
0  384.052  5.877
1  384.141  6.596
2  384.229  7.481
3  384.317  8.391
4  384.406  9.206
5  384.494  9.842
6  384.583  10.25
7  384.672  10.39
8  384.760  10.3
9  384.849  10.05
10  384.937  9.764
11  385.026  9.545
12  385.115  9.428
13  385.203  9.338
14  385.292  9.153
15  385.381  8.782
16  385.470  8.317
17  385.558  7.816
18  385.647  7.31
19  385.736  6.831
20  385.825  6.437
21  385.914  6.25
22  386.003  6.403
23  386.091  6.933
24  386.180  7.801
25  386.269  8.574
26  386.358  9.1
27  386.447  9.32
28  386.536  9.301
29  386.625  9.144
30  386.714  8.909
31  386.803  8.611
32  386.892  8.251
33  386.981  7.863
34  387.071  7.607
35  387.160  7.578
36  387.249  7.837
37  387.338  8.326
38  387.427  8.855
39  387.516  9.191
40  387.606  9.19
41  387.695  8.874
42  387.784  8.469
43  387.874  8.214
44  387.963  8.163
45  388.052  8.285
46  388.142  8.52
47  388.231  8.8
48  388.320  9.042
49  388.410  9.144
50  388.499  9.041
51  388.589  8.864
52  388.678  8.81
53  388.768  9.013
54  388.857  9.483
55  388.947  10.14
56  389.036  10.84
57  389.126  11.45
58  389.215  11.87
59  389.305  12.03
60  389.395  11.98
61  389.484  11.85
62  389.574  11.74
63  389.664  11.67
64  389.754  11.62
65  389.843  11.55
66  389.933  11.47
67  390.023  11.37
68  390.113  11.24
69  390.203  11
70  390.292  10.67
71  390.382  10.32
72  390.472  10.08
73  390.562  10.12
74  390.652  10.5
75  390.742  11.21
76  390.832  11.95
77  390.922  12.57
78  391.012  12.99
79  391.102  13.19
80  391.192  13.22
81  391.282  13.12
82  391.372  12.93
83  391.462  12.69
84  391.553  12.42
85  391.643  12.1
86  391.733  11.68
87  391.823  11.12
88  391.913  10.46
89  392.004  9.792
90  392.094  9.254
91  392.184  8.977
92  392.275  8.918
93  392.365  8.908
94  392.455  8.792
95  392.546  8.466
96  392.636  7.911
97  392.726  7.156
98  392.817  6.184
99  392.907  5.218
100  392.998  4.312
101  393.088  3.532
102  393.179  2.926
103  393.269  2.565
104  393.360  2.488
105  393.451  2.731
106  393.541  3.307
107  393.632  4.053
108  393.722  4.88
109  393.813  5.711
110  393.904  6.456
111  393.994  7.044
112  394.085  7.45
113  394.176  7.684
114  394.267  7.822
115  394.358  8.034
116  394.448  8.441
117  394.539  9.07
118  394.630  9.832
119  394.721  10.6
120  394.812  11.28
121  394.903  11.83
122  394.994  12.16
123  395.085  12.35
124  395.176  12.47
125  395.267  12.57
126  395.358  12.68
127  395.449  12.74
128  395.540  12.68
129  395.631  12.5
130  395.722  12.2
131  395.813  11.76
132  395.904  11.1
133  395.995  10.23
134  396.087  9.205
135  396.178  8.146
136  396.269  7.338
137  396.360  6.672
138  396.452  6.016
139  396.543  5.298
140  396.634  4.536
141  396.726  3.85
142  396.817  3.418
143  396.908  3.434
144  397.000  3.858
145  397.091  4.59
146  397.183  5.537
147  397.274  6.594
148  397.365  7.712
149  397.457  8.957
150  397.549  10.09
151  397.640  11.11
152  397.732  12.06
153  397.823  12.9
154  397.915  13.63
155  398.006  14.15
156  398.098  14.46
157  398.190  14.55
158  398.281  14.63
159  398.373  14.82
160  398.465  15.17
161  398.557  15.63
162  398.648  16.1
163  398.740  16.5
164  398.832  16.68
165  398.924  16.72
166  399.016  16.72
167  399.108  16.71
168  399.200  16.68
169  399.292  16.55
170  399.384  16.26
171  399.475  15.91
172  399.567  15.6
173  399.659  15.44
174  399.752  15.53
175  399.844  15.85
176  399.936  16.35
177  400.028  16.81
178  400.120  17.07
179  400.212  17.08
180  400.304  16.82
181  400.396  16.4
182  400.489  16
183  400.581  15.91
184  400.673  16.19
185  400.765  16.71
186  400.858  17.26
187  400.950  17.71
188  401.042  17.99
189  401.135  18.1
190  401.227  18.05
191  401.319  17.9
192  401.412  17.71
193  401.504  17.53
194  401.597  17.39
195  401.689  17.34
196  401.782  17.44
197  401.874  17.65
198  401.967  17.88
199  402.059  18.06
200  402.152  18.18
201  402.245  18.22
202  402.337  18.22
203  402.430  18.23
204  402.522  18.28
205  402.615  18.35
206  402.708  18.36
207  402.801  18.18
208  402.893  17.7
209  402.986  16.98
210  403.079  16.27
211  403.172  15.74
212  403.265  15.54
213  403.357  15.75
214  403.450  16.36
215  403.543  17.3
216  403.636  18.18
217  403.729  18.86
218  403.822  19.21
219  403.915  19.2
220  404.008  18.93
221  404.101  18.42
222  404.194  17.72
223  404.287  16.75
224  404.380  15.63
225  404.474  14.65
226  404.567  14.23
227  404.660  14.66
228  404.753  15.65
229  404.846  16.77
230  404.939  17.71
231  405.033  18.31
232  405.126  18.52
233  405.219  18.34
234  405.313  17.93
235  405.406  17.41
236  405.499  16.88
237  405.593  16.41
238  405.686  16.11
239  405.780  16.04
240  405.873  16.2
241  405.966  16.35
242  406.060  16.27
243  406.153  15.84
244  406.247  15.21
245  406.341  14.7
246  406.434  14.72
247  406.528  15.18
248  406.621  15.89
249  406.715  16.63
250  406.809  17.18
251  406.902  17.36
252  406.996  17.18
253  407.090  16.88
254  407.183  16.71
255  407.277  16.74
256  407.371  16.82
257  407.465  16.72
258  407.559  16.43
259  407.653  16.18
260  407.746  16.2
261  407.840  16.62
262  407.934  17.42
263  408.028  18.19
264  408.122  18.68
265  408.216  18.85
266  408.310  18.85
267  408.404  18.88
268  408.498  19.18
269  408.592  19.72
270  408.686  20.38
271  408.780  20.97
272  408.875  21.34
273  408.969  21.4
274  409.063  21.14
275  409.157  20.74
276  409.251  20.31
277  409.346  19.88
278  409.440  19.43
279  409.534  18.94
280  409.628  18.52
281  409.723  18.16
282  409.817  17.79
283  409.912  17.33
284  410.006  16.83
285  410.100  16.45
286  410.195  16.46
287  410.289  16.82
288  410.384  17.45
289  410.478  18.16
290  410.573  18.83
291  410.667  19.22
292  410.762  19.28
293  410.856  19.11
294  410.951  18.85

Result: 2.10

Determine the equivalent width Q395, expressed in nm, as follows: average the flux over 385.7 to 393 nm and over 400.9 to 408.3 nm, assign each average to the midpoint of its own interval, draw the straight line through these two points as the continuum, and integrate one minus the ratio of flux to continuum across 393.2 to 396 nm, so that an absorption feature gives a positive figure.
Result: 0.79 nm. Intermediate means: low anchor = 9.67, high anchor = 17.1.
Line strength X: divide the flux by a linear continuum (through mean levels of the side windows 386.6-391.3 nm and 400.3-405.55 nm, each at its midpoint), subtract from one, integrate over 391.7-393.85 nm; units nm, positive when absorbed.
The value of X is 0.96 nm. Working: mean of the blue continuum 10.1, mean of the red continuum 17.3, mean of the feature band 6.61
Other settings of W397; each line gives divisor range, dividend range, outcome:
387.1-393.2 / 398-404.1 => 1.82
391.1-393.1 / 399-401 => 1.78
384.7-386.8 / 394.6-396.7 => 1.26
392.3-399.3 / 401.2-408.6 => 1.89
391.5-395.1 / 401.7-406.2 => 2.32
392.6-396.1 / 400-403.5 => 2.16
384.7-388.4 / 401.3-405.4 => 2.24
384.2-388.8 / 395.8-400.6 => 1.52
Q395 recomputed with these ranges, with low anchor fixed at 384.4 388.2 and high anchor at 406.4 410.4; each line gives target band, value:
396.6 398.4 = 0.57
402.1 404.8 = -0.23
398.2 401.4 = -0.47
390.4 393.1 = 0.19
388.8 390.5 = -0.20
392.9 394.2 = 0.79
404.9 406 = -0.03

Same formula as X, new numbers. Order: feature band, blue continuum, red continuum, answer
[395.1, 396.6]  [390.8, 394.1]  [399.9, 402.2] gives 0.192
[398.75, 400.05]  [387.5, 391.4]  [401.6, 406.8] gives -0.118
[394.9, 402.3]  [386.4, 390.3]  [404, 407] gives 0.200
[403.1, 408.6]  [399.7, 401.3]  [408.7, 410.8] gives 0.329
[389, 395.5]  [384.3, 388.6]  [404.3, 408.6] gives 0.735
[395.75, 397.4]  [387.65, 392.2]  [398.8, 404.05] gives 0.884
